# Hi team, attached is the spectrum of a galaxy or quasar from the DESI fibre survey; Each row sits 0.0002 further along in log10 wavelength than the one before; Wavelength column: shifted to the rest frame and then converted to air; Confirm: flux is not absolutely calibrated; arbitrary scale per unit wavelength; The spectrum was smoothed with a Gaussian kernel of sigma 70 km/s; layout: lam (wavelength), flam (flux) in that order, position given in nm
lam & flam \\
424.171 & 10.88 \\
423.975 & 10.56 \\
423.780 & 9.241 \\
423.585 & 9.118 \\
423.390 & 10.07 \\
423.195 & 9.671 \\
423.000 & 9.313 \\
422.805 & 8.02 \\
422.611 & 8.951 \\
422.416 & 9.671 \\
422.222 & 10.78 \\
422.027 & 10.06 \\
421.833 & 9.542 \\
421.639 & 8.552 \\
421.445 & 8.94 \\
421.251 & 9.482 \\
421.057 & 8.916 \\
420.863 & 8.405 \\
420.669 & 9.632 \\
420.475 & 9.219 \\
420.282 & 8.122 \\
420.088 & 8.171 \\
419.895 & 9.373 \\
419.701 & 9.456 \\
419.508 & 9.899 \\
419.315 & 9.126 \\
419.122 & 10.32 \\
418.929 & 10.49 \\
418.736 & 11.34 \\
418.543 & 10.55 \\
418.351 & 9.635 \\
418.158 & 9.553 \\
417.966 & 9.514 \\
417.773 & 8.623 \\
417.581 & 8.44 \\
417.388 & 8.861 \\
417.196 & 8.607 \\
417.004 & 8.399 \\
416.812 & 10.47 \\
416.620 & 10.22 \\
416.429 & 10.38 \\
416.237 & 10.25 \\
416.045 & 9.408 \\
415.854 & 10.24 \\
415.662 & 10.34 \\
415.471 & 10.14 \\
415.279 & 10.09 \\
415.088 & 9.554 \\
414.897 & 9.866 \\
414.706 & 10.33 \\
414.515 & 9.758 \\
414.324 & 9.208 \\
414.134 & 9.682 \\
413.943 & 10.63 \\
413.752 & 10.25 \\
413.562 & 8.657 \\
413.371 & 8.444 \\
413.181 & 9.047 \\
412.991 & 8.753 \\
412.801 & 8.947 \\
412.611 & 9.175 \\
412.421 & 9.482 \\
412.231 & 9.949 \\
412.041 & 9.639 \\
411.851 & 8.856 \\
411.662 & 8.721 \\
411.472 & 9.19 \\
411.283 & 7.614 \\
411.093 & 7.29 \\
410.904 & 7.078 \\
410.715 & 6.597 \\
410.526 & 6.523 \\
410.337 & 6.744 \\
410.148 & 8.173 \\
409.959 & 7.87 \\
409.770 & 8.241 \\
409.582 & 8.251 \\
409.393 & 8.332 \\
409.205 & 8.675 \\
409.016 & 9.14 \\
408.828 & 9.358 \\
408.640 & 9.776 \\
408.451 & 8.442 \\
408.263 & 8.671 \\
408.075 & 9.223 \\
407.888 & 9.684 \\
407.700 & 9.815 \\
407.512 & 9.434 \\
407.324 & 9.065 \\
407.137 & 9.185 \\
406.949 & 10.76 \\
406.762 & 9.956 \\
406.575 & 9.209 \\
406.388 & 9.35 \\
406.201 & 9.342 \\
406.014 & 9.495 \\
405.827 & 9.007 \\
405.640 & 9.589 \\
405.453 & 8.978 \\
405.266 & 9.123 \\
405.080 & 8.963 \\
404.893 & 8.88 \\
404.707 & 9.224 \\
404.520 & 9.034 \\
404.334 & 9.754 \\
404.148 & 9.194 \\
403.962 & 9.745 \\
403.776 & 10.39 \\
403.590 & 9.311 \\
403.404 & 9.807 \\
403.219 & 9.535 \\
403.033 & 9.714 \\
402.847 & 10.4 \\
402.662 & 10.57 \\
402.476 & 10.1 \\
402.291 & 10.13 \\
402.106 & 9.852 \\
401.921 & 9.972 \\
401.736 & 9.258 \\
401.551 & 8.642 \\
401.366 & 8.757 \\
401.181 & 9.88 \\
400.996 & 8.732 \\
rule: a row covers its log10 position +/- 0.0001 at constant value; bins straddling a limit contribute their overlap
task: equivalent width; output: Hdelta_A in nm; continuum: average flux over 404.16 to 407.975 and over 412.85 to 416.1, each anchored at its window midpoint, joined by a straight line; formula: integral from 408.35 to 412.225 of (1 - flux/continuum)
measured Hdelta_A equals 0.51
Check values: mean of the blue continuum 9.39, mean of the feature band 8.26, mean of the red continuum 9.67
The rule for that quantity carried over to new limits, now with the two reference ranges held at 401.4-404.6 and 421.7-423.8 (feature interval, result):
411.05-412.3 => 0.11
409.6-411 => 0.33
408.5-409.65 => 0.09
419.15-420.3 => 0.04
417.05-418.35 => 0.08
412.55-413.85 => 0.08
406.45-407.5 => 0.01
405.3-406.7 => 0.06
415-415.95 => -0.05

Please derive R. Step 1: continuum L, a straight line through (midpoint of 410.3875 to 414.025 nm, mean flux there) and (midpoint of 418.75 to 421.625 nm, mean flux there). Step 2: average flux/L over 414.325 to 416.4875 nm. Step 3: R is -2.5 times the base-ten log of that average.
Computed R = -0.12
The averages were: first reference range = 8.65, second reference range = 9.29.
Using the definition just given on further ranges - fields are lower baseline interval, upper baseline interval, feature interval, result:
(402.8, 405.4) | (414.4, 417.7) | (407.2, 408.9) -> 0.03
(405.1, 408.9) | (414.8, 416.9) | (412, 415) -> 0.05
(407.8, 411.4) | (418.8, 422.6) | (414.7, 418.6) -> -0.08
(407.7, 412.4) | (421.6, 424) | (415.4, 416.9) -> -0.14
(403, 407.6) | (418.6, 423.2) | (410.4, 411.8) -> 0.23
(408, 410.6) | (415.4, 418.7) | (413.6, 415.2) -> -0.07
